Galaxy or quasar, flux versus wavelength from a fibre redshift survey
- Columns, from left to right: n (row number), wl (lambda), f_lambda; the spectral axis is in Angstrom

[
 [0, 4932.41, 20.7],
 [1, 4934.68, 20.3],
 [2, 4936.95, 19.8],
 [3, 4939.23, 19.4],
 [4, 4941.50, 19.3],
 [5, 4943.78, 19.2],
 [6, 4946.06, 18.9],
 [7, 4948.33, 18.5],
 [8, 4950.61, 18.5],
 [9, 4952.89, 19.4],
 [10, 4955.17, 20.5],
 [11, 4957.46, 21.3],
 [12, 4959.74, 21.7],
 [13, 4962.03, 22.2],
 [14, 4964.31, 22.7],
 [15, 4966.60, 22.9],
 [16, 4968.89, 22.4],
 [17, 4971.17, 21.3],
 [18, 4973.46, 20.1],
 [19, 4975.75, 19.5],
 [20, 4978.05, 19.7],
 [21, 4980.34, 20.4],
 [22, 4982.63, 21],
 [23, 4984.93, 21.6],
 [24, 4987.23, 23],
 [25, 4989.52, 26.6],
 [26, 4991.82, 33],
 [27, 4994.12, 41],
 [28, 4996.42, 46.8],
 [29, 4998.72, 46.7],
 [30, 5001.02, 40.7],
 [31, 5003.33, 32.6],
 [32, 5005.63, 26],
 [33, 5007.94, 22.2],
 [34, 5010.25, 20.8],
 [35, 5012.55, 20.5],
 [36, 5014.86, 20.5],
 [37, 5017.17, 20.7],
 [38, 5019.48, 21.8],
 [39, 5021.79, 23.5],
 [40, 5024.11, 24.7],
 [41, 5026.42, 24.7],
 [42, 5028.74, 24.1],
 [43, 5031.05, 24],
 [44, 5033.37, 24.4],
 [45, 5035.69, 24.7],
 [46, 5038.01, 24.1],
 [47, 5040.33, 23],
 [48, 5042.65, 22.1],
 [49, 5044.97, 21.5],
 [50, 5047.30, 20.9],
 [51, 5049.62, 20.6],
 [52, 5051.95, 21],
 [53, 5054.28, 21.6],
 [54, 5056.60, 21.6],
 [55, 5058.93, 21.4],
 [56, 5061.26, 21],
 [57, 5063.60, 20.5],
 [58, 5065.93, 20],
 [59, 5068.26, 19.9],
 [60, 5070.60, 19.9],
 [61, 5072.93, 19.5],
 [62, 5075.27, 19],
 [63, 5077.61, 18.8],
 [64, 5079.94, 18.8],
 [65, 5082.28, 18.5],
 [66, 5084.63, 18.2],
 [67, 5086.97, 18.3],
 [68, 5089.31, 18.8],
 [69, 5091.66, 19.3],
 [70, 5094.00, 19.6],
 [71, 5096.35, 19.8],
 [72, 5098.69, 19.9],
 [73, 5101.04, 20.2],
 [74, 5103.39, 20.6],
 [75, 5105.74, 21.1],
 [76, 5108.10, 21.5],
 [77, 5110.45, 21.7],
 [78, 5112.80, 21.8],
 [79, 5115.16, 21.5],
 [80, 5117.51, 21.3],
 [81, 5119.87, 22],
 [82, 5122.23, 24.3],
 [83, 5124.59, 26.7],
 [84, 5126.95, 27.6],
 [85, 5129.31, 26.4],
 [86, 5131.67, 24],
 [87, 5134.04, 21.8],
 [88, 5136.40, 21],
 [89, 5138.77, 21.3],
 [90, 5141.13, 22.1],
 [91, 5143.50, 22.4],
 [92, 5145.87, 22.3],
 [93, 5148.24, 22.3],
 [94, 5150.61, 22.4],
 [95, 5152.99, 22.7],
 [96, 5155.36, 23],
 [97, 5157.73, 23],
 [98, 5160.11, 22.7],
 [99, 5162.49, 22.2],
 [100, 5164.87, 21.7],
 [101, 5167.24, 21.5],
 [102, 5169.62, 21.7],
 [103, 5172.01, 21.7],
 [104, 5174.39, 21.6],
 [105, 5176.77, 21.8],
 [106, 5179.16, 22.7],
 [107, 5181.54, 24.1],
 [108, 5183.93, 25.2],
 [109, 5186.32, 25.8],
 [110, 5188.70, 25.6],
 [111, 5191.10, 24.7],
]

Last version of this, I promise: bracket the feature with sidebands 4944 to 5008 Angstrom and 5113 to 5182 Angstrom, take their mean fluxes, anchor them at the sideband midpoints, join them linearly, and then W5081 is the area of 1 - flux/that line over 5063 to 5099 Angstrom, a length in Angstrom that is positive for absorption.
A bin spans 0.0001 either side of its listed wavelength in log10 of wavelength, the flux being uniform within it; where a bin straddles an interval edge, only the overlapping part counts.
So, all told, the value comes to 6.8 Angstrom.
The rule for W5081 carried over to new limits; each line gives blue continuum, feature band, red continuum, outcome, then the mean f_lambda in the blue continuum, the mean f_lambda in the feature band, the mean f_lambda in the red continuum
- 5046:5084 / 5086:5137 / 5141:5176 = -1.5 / 20.2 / 21.8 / 22.2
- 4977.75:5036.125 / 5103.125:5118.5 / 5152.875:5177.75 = 1.5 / 26.9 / 21.4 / 22.1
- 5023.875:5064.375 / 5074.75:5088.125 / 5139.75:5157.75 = 2.3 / 22.5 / 18.6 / 22.5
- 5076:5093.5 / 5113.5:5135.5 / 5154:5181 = -3.7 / 18.7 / 23.9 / 22.2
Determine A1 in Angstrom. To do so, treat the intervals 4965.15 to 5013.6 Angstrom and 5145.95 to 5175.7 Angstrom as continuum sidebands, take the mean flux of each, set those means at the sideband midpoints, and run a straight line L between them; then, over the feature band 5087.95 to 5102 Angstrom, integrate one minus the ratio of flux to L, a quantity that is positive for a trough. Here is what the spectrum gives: 2.6 Angstrom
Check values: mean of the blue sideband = 27.1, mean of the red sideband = 22.2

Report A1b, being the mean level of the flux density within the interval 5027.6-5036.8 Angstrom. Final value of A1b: 24.3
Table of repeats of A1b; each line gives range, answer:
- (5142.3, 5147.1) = 22.3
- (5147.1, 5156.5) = 22.6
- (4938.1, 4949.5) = 19.1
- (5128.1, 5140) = 22.9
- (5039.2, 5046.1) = 22.2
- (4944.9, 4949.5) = 18.7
